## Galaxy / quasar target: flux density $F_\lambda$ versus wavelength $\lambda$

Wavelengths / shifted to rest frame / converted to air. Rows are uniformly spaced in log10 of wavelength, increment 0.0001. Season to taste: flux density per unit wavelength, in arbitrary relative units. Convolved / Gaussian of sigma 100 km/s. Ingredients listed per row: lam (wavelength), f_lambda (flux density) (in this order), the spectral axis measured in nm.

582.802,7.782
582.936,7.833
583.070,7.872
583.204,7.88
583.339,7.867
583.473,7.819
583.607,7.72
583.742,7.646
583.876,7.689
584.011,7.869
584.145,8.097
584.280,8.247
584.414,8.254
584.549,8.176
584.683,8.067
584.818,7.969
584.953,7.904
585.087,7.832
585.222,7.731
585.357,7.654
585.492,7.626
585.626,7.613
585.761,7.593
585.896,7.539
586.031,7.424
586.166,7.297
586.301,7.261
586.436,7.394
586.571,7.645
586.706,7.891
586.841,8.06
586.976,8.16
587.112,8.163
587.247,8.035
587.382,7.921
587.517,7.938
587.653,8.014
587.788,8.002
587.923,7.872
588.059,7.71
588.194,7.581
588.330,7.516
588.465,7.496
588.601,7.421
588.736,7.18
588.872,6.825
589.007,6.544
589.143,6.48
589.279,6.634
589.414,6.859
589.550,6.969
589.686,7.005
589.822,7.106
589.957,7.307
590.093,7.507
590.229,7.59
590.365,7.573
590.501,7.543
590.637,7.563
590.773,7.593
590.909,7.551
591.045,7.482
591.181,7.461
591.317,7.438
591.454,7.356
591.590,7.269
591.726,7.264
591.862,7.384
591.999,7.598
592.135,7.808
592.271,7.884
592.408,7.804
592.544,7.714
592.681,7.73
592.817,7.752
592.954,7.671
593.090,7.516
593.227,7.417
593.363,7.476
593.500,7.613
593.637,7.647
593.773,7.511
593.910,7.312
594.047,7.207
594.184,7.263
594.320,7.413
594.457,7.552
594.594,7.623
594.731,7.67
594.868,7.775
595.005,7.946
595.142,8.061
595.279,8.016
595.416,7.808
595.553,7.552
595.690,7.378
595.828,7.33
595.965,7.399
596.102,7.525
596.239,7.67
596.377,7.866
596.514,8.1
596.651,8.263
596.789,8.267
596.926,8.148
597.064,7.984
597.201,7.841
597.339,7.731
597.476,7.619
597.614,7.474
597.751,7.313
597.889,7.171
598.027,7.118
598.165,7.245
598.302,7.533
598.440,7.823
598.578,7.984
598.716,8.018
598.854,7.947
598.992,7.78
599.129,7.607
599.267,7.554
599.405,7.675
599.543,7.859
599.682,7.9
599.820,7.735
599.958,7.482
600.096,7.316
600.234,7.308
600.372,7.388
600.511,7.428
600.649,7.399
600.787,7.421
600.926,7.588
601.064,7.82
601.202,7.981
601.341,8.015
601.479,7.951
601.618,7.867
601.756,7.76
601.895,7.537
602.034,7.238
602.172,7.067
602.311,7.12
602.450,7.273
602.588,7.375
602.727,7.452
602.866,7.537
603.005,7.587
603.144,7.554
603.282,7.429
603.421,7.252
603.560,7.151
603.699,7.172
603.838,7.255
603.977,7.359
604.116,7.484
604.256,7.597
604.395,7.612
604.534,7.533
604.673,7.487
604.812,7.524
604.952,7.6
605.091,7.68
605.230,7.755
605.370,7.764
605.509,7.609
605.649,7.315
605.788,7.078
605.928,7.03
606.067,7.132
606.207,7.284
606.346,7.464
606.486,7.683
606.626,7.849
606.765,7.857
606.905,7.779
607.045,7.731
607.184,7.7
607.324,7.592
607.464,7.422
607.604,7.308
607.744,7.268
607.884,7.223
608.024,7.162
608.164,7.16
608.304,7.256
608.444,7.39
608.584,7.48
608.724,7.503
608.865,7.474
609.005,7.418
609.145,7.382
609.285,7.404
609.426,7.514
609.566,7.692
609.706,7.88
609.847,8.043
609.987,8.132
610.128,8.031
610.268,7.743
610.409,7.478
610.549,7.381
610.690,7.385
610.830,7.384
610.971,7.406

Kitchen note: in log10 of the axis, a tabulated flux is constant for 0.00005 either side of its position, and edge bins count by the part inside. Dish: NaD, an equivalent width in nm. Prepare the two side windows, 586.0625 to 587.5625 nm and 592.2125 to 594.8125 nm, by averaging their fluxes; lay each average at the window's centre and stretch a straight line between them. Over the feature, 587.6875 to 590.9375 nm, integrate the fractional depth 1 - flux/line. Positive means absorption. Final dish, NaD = 0.16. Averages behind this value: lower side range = 7.79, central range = 7.31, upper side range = 7.57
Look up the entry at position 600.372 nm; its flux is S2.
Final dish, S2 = 7.388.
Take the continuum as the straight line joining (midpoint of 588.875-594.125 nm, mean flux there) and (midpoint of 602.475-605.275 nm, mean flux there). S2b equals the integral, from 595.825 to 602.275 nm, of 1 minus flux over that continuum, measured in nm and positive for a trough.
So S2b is -0.19 nm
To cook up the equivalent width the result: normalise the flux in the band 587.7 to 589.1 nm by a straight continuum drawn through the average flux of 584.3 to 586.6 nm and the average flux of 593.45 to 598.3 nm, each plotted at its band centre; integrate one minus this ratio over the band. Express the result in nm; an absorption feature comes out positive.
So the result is 0.05 nm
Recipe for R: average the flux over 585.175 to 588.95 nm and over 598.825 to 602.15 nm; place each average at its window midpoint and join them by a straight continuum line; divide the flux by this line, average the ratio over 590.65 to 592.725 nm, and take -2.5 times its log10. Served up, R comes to 0.01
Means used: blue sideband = 7.66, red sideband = 7.64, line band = 7.55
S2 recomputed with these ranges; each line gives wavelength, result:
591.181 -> 7.461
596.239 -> 7.67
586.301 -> 7.261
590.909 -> 7.551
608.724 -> 7.503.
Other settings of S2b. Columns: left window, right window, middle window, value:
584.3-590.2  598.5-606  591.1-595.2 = -0.01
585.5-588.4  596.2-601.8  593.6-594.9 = 0.04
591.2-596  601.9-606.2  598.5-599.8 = -0.06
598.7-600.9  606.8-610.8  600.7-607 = 0.05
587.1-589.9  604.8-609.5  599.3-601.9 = -0.08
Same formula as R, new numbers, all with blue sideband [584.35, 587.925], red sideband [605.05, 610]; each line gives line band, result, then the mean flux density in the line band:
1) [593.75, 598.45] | 0.00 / 7.64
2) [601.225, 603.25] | 0.01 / 7.53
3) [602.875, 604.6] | 0.02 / 7.42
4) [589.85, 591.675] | 0.04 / 7.47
